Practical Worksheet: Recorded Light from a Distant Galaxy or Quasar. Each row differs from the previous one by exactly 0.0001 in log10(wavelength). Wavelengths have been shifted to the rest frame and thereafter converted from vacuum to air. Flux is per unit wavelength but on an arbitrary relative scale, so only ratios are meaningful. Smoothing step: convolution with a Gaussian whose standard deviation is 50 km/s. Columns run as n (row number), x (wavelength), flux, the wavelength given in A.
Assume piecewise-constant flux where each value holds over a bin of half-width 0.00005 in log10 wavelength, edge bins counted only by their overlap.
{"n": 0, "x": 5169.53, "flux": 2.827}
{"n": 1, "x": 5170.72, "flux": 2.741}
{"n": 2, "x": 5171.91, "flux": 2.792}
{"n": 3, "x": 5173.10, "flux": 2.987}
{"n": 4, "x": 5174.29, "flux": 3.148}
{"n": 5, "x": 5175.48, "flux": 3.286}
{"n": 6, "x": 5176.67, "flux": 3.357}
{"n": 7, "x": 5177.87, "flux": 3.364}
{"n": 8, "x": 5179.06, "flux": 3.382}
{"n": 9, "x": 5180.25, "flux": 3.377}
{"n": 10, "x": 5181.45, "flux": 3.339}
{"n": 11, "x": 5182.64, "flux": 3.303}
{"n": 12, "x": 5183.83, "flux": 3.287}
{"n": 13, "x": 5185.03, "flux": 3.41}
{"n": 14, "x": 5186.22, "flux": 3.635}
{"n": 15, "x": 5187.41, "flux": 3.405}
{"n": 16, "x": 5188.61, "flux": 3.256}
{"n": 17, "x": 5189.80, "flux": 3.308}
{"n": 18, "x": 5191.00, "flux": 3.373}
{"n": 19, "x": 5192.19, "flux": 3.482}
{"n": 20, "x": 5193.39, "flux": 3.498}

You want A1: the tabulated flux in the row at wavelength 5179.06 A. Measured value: 3.382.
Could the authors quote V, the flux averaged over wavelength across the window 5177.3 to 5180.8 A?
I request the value 3.38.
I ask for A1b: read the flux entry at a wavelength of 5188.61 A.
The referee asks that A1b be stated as 3.256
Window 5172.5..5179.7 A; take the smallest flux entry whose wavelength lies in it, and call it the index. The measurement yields 2.987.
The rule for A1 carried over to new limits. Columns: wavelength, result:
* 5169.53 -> 2.827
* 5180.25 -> 3.377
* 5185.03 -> 3.41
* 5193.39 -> 3.498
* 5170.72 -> 2.741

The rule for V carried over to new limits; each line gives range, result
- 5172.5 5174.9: 3.07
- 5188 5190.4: 3.28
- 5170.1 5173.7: 2.84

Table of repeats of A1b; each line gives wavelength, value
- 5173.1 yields 2.987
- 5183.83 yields 3.287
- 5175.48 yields 3.286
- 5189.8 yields 3.308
